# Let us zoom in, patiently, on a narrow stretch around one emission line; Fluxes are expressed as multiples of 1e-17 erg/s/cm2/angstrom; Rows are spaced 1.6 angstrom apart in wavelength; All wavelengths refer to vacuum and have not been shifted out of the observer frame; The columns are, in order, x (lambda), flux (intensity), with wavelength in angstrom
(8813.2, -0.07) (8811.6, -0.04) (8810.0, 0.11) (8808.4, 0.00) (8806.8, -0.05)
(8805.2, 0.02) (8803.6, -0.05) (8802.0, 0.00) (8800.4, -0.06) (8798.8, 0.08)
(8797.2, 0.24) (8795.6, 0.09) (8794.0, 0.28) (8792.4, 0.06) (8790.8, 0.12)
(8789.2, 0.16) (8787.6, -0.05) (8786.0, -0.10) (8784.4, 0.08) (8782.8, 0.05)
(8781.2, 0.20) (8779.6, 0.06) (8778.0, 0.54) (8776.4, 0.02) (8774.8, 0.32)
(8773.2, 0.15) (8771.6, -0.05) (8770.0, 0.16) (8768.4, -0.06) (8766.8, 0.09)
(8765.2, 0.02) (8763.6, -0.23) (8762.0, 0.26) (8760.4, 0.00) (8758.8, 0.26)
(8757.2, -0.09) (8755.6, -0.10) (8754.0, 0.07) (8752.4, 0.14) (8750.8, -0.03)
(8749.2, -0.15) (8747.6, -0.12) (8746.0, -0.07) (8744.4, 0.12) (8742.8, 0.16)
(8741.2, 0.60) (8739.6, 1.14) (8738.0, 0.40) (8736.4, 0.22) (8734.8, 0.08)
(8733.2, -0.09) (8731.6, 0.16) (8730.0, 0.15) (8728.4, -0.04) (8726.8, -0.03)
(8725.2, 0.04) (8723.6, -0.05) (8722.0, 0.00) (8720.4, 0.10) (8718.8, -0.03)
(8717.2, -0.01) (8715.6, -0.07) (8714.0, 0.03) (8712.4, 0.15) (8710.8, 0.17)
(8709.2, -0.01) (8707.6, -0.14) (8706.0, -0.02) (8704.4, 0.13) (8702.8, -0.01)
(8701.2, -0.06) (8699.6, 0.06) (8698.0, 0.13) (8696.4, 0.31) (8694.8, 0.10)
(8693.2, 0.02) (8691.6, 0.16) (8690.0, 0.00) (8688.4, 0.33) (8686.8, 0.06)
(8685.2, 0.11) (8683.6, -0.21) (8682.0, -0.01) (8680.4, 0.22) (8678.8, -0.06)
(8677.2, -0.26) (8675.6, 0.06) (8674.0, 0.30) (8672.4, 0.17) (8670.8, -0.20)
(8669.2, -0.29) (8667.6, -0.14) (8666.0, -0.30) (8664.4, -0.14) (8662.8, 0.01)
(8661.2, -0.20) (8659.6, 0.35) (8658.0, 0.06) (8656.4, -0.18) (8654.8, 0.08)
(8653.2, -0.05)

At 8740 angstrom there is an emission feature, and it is H-beta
